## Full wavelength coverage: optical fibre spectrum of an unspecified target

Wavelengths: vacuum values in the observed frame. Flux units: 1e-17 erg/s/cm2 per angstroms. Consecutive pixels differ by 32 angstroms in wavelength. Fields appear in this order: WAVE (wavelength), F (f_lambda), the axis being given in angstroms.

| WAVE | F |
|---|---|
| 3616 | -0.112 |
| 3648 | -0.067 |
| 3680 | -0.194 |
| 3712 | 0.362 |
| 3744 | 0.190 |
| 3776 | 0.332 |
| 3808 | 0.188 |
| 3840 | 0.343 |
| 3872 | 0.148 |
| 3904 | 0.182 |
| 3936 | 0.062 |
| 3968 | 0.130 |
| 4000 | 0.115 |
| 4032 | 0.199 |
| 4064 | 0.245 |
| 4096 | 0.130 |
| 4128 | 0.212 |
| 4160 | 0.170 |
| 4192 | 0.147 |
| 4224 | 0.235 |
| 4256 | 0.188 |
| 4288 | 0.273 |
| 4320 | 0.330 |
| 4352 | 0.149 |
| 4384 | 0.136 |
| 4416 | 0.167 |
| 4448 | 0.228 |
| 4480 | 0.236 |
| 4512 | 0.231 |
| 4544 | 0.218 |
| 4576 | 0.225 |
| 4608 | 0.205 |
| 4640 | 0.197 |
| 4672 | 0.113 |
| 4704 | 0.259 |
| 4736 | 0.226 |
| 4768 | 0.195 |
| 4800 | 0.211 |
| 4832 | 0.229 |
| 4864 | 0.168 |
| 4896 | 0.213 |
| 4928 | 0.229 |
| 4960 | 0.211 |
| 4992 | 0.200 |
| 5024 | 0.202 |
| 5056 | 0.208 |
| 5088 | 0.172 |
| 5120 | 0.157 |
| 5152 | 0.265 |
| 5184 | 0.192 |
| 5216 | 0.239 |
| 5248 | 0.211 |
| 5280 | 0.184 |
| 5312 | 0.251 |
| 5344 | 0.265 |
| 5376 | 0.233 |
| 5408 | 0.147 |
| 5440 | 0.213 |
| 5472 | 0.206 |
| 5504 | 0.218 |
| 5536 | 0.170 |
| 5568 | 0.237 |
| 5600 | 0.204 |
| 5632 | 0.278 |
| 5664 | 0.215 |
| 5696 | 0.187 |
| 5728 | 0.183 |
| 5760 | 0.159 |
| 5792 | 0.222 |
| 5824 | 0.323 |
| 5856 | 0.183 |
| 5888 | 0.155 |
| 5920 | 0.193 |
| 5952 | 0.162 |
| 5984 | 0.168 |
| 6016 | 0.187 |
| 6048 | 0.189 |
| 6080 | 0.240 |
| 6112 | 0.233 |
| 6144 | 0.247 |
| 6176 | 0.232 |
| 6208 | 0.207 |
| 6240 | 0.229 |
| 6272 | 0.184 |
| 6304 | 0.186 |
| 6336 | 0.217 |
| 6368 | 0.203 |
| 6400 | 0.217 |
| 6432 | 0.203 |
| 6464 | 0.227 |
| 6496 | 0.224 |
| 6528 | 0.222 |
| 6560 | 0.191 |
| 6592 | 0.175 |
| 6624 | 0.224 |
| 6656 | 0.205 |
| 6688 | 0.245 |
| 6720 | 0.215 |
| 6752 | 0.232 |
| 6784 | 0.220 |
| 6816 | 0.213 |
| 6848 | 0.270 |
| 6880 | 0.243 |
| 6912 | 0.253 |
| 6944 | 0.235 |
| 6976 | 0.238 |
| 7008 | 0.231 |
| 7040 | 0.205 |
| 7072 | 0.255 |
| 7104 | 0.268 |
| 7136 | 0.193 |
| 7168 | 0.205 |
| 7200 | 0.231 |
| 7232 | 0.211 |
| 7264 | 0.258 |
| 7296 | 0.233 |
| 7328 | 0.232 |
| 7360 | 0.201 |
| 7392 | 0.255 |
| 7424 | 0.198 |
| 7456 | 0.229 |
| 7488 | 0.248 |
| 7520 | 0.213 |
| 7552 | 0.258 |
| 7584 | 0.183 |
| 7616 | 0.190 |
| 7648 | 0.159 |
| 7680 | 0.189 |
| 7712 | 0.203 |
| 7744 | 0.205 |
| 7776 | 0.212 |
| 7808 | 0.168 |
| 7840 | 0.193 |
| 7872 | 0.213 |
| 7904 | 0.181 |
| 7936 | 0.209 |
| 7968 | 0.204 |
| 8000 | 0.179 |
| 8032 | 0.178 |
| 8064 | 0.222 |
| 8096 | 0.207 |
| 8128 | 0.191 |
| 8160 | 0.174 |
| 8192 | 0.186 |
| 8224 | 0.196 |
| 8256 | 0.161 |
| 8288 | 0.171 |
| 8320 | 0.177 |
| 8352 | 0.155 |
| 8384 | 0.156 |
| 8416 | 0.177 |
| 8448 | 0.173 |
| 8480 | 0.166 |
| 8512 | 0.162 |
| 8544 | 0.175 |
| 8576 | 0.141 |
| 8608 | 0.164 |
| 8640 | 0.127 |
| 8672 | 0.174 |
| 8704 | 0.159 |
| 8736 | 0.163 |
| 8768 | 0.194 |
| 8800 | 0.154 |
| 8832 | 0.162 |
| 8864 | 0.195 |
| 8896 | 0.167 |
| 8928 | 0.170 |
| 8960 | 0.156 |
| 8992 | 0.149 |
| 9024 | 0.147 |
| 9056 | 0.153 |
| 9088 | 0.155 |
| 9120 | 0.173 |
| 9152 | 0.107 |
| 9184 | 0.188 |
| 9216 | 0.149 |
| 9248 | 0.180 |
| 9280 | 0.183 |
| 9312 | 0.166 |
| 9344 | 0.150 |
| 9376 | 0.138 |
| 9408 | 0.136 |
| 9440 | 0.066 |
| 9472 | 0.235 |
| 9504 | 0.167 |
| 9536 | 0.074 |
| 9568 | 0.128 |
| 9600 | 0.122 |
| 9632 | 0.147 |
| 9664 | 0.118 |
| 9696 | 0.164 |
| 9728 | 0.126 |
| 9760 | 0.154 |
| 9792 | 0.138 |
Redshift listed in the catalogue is 0.606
